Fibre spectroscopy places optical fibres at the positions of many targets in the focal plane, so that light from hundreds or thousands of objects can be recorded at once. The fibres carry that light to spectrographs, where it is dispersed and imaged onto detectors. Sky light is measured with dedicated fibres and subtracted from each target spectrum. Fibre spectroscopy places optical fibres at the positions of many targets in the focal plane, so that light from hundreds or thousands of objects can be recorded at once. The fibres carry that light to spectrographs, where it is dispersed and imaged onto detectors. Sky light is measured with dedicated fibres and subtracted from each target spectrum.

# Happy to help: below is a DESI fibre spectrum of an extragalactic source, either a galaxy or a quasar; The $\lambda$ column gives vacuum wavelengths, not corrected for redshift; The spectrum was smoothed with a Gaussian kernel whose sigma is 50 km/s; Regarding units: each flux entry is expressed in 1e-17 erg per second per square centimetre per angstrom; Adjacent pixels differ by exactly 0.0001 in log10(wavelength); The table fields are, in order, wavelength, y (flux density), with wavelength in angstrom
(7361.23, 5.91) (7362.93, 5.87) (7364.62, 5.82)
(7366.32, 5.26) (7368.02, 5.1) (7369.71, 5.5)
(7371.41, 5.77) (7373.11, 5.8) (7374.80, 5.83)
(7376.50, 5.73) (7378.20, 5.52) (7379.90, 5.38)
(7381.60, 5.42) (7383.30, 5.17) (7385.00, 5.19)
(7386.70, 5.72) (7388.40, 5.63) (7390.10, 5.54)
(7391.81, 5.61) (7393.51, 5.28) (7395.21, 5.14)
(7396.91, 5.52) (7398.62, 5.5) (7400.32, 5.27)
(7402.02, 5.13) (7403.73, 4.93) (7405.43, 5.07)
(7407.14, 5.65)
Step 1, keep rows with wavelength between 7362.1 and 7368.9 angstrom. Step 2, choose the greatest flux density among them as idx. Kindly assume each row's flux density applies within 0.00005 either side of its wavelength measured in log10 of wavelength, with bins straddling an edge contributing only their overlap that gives 5.87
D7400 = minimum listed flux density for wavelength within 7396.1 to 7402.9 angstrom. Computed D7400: 5.13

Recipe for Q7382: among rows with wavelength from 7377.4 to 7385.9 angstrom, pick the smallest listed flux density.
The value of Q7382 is 5.17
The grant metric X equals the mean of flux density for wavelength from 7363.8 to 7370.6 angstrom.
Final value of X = 5.42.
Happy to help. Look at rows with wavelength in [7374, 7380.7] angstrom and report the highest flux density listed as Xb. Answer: 5.83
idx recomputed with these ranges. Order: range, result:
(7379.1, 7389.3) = 5.72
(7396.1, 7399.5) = 5.52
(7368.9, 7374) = 5.8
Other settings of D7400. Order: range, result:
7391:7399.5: 5.14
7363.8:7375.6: 5.1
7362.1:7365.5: 5.82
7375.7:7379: 5.52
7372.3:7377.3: 5.73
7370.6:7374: 5.77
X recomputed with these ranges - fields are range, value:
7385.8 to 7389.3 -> 5.67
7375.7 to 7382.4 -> 5.51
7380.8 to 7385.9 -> 5.26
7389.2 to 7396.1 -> 5.4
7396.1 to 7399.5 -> 5.5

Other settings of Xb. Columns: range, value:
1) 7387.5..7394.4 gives 5.63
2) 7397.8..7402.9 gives 5.5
